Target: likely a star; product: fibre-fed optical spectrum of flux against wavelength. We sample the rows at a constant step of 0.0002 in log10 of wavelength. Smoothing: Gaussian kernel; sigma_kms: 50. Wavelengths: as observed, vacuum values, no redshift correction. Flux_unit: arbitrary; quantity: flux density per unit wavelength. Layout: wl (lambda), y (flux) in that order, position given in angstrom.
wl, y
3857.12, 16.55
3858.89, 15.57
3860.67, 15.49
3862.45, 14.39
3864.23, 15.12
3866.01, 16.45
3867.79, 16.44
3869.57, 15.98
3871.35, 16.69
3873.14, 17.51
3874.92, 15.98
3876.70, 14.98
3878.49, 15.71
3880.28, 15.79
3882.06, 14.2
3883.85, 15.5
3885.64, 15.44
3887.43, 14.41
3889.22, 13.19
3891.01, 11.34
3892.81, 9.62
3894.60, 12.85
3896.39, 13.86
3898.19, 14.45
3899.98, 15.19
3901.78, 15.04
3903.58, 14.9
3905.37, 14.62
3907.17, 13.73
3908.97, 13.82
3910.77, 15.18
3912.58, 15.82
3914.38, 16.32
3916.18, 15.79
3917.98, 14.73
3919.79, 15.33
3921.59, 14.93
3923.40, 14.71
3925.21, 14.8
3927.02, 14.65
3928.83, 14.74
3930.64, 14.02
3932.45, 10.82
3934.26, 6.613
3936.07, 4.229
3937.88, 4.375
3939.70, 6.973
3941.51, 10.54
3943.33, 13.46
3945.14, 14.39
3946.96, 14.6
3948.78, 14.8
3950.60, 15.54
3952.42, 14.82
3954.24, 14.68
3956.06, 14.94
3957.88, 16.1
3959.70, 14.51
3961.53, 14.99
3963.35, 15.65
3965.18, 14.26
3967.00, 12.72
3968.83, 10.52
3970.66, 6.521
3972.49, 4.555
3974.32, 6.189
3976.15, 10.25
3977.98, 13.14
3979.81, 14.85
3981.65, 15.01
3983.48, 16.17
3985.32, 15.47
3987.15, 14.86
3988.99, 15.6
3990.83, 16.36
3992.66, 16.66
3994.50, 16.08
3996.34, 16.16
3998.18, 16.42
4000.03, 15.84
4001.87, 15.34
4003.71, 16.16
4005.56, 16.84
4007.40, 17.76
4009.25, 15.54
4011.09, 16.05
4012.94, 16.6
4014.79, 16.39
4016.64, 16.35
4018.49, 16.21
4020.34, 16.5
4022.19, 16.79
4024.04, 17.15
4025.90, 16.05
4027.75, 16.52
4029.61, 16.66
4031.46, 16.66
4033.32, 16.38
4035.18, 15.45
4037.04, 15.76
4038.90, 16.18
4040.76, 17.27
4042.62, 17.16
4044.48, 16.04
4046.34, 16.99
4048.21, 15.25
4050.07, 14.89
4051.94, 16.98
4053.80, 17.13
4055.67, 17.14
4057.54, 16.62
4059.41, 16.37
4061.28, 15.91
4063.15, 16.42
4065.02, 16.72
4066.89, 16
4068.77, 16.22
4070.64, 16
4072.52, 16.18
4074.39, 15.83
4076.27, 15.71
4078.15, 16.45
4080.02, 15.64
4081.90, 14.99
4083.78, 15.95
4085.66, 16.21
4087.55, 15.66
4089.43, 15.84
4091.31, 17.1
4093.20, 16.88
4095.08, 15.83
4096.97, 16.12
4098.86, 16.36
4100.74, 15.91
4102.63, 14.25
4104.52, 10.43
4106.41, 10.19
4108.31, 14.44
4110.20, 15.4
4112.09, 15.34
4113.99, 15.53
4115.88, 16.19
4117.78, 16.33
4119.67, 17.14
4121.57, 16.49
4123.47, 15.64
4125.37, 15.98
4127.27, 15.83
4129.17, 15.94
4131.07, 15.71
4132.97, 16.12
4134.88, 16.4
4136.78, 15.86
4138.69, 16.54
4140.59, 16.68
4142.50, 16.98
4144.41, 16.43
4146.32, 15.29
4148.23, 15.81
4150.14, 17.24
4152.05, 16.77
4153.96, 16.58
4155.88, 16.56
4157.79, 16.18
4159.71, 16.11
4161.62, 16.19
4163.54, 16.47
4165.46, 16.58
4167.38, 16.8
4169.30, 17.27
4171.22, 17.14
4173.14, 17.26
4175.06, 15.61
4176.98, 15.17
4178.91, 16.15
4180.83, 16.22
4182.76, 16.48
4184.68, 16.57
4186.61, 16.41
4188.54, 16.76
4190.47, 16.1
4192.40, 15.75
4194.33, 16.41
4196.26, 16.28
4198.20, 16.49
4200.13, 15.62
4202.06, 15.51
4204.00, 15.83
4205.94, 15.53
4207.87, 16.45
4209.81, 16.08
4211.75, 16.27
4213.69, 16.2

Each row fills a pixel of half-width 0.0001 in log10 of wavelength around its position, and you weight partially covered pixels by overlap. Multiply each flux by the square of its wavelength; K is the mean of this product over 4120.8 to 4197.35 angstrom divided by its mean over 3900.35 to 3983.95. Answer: 1.4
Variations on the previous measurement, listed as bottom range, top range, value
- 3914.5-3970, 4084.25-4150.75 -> 1.31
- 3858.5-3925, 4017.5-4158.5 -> 1.19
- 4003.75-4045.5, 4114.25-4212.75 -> 1.06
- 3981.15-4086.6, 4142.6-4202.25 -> 1.08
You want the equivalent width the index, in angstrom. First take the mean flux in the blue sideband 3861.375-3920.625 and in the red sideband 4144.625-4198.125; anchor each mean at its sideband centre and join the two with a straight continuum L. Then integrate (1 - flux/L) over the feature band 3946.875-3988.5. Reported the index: 5.5 angstrom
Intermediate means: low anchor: 14.9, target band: 13.3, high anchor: 16.4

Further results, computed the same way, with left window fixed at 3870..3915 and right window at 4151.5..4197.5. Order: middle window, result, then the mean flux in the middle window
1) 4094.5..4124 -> 1.7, 15.1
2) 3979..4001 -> -0.8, 15.8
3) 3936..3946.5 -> 3.7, 9.62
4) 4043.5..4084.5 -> -1.2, 16.2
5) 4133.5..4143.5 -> -0.2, 16.5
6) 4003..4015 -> -0.9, 16.5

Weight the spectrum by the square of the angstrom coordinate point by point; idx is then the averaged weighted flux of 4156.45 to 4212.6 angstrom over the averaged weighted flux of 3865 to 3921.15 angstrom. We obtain 1.3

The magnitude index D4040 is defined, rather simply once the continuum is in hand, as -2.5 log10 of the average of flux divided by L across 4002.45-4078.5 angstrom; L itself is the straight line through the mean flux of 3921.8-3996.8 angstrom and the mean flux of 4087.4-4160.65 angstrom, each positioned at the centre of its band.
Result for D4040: -0.14 mag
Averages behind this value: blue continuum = 12.9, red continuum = 15.8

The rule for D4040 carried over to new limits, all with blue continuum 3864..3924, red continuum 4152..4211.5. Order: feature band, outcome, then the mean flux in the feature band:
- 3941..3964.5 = 0.04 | 14.6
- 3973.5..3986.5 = 0.17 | 13.1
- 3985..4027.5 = -0.06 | 16.2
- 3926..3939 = 0.45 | 9.91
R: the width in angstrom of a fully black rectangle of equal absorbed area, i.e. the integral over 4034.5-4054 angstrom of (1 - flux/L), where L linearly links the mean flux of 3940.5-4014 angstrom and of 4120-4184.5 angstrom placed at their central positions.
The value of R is -1.6 angstrom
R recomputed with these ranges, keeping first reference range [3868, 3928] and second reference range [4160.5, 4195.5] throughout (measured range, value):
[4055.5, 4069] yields -0.6 angstrom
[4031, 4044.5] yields -0.7 angstrom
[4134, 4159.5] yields -0.3 angstrom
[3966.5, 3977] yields 4.8 angstrom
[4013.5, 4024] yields -0.7 angstrom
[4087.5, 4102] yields -0.3 angstrom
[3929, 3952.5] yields 6.1 angstrom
